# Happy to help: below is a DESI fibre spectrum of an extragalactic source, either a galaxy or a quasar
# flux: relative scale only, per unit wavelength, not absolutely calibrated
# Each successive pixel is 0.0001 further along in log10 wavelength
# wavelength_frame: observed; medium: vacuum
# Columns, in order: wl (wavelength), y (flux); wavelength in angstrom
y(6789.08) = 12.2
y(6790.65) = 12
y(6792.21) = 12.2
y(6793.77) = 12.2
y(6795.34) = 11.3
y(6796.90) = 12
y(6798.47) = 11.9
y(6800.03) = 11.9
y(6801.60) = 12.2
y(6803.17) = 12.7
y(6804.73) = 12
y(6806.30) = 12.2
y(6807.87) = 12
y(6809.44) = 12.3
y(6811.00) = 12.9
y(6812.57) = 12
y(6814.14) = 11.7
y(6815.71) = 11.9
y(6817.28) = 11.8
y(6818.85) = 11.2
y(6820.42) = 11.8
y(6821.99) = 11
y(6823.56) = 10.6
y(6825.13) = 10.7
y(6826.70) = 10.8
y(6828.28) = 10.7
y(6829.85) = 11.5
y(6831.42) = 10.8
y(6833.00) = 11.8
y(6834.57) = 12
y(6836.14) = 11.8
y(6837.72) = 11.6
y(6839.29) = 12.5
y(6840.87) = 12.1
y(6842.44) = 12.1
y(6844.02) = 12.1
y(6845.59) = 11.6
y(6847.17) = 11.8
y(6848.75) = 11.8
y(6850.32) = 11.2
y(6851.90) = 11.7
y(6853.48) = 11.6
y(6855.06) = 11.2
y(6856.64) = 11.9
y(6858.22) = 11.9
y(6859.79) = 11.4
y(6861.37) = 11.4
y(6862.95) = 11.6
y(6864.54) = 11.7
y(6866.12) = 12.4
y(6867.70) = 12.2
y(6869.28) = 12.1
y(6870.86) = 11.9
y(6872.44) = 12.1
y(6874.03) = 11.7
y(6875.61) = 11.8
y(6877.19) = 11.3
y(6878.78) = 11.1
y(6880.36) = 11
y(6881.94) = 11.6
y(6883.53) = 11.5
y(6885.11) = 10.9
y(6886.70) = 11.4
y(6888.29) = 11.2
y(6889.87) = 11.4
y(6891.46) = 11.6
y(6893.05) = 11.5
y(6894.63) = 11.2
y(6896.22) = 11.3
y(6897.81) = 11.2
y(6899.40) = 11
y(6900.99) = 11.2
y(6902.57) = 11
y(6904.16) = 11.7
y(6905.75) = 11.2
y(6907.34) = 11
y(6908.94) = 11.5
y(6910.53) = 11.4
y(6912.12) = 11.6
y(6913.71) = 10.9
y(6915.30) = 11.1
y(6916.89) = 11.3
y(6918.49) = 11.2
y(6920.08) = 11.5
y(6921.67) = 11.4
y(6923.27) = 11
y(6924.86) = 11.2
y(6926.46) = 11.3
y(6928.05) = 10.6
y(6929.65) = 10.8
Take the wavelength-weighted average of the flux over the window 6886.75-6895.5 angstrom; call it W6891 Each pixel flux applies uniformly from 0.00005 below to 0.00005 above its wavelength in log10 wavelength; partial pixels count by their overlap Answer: 11.4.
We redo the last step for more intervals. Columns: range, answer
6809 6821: 11.9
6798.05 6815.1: 12.2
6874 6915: 11.3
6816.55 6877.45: 11.6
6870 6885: 11.5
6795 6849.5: 11.7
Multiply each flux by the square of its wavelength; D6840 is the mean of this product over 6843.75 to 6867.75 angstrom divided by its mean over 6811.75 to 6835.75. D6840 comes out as 1.0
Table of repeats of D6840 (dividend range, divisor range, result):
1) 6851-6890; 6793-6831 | 1.01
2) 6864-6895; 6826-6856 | 1.01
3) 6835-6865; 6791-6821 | 0.99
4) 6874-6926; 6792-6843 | 0.98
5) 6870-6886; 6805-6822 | 0.98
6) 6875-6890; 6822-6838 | 1.03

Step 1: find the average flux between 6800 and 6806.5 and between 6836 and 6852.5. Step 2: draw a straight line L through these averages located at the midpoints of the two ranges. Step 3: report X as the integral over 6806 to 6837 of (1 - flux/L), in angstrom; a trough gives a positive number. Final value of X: 1.3 angstrom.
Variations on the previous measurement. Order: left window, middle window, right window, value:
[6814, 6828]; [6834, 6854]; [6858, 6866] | -0.7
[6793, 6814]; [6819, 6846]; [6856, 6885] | 1.0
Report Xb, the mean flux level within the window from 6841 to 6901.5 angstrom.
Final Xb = 11.6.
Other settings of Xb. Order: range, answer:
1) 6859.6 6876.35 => 11.9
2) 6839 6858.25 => 11.8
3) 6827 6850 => 11.7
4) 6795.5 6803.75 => 12.1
